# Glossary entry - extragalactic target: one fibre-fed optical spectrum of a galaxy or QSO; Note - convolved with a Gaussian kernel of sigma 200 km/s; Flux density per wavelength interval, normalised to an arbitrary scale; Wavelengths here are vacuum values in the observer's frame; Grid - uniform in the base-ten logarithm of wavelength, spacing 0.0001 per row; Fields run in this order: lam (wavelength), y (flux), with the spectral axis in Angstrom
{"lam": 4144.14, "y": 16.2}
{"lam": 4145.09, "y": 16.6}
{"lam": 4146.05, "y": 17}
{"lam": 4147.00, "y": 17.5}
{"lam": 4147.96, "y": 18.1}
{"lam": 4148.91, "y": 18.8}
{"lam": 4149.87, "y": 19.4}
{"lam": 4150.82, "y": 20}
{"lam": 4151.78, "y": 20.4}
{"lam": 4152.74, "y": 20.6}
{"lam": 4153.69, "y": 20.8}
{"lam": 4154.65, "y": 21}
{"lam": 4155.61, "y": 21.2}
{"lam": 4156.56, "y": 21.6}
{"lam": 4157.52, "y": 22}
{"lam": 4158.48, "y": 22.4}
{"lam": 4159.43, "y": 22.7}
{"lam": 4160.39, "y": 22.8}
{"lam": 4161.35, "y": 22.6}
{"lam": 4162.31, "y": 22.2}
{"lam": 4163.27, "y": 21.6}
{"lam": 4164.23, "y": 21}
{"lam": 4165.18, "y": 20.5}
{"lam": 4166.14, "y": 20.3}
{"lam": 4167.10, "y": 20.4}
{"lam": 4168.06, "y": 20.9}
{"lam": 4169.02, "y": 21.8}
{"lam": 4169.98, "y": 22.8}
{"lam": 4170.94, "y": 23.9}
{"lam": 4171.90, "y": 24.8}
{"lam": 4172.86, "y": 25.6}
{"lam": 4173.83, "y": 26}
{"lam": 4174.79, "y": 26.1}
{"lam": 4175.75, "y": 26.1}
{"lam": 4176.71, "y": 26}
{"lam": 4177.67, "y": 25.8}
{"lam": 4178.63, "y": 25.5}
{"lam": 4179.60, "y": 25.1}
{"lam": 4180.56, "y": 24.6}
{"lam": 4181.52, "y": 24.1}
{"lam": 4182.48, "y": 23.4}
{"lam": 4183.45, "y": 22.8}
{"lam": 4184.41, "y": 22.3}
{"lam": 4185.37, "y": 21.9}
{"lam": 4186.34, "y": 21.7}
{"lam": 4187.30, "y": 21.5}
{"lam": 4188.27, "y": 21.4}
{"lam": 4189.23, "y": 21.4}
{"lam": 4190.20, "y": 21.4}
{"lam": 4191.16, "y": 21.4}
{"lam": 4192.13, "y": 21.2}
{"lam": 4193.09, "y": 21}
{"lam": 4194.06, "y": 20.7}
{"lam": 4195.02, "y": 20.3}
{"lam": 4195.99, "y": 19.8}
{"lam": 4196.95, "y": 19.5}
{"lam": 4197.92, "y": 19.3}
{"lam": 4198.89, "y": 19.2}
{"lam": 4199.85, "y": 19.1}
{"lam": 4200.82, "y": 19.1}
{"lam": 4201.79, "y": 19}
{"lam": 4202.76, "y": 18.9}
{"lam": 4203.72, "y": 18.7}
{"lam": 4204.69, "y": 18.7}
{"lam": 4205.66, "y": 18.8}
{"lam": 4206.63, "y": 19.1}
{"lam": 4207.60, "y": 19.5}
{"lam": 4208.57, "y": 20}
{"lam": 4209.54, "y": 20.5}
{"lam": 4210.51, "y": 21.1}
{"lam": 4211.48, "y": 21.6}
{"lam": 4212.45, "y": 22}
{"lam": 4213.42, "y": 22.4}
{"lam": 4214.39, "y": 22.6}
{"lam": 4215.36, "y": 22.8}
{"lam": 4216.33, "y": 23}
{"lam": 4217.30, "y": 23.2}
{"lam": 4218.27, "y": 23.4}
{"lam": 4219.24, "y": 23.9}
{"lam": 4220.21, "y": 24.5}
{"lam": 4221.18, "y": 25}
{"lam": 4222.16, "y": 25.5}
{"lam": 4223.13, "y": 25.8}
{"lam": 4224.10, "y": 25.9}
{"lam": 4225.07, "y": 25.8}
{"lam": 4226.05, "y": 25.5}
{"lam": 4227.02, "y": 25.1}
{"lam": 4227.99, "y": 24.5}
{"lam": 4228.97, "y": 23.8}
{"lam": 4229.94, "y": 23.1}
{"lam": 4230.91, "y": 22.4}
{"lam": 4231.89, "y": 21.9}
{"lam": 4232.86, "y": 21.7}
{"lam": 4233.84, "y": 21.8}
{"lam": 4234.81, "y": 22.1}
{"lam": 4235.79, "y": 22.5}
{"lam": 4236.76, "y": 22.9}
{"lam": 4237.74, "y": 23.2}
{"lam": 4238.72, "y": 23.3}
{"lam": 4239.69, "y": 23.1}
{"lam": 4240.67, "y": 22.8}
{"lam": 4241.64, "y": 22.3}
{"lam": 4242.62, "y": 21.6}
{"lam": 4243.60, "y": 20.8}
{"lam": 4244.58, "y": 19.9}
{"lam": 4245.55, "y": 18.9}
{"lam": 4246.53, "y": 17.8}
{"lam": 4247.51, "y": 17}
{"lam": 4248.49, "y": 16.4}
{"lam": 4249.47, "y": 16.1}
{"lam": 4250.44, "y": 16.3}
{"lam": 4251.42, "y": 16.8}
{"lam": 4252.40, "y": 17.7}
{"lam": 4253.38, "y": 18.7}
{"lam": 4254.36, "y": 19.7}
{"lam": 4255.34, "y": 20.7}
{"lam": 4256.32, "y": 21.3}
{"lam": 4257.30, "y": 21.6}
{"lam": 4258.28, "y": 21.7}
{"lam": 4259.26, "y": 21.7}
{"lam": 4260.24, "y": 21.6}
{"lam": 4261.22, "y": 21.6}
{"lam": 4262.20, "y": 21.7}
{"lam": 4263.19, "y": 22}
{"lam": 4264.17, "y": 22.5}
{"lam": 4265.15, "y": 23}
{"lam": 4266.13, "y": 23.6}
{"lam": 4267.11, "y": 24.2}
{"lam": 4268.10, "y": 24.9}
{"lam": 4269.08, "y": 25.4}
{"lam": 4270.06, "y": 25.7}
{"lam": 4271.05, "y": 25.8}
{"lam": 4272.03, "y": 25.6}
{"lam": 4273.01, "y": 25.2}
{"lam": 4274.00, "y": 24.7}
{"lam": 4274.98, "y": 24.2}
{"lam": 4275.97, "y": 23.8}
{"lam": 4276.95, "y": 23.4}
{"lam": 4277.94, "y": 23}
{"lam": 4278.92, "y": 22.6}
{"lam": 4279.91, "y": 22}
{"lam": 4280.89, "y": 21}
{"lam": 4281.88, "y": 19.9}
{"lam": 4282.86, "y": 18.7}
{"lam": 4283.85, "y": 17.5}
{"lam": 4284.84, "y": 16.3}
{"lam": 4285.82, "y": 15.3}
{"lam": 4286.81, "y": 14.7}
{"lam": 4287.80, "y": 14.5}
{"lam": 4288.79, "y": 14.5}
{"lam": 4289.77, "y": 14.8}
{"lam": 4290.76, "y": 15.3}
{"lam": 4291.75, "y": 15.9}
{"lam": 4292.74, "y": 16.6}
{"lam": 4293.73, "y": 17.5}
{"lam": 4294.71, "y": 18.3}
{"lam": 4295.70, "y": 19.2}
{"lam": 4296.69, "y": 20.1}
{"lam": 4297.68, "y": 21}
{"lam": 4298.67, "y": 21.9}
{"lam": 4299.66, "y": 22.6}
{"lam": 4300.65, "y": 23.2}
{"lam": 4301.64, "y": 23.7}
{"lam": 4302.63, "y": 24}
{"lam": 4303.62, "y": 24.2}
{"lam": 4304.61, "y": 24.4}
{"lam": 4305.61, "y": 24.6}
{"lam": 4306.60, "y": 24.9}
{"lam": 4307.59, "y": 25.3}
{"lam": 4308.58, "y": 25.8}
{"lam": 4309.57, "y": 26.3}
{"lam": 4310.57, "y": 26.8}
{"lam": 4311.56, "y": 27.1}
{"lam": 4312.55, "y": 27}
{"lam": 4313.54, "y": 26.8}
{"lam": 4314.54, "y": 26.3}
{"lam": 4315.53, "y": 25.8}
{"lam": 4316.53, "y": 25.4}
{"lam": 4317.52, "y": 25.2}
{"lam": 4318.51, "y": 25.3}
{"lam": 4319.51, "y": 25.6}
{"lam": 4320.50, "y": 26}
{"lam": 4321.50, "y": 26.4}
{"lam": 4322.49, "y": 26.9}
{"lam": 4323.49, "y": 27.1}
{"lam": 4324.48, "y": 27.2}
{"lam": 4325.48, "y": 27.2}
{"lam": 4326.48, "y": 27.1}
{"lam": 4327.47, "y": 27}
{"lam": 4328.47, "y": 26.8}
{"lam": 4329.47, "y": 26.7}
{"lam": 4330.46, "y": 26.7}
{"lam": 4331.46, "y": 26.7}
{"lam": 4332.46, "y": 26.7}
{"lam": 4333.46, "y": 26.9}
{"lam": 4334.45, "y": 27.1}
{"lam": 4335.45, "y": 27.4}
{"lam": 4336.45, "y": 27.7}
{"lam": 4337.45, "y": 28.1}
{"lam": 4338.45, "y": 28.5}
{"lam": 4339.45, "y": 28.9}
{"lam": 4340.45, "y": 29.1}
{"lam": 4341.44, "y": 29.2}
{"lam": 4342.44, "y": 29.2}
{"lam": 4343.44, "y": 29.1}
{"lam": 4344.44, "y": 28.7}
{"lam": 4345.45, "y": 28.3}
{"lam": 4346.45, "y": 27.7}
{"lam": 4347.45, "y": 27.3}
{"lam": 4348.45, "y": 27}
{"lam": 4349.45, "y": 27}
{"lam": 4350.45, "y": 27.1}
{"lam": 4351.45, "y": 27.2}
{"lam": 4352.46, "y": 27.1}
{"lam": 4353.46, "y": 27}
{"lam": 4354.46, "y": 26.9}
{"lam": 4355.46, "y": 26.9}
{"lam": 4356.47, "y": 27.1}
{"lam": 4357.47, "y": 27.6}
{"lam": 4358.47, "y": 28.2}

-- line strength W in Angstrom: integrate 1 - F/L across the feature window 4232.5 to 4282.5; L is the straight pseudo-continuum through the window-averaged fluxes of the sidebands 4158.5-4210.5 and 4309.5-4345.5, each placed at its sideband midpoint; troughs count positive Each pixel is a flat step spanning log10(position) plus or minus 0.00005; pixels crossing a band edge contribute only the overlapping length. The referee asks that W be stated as 5.7 Angstrom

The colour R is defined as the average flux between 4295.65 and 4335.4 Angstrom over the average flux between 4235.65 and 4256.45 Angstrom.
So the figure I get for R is 1.3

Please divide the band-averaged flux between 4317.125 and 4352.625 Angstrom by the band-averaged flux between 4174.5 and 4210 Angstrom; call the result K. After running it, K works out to 1.27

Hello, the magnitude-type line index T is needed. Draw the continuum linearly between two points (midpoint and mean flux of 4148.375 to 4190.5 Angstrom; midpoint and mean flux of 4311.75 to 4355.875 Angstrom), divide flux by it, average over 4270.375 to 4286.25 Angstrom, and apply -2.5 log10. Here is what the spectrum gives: 0.169 mag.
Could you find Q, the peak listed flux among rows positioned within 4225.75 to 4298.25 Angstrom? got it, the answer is 25.8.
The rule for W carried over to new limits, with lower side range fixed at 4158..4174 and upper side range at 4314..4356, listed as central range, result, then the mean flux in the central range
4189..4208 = 2.88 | 19.8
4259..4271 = 0.92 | 23.3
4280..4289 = 2.97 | 17.2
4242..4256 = 3.52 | 18.5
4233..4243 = 0.78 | 22.5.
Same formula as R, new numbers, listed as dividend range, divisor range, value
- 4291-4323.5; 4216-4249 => 1.05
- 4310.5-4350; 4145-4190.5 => 1.23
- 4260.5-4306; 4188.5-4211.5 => 1.06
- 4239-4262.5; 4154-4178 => 0.87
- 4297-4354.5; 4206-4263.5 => 1.22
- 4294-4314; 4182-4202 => 1.14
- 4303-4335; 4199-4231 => 1.18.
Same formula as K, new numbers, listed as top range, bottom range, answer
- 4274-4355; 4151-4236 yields 1.09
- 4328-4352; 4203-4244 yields 1.23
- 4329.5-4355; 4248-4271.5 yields 1.30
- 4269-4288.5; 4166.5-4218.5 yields 0.97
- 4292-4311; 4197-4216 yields 1.12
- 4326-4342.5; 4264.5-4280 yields 1.14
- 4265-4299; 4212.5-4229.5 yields 0.85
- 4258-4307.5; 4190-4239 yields 0.97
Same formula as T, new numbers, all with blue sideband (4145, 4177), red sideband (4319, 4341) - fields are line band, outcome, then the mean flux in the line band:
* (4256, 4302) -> 0.21 mag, 21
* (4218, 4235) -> -0.01 mag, 24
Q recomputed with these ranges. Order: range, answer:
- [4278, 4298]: 22.6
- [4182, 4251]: 25.9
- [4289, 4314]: 27.1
